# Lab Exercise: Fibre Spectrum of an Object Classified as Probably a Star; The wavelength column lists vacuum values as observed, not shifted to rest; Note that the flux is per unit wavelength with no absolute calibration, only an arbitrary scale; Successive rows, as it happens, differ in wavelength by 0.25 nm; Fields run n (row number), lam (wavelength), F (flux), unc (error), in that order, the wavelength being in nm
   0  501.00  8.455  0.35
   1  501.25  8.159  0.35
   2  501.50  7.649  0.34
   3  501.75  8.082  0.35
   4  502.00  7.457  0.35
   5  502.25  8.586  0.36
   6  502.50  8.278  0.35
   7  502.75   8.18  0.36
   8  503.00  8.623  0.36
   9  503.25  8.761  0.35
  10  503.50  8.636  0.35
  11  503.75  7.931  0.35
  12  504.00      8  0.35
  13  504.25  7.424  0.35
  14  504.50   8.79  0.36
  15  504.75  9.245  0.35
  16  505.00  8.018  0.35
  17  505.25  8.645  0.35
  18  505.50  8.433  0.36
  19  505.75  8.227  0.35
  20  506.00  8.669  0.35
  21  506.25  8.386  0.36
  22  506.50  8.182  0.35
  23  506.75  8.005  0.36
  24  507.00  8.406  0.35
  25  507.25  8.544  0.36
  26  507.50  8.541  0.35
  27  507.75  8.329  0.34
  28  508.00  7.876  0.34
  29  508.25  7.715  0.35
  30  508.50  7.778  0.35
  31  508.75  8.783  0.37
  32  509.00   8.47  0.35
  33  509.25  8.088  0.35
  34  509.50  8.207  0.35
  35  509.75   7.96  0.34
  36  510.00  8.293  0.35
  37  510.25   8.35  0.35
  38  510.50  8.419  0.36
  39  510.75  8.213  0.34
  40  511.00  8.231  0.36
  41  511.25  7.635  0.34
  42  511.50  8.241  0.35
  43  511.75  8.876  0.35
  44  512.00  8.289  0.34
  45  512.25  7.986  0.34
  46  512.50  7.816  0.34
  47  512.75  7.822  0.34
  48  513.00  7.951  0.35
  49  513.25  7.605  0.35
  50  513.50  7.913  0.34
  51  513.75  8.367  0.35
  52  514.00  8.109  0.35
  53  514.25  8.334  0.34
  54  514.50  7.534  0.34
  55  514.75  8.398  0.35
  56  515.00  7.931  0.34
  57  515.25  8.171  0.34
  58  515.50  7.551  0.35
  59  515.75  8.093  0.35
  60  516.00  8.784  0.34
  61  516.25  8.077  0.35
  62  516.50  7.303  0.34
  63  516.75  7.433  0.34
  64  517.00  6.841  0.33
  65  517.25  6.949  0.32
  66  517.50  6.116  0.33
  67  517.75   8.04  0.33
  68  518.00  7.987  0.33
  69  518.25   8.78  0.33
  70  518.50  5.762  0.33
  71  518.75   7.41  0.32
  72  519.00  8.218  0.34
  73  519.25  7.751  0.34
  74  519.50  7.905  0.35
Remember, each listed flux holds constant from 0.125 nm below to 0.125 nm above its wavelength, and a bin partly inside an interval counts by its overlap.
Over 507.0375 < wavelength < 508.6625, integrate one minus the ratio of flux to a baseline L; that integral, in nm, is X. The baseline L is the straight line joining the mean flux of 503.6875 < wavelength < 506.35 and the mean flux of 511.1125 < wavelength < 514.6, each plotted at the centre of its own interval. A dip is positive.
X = 0.016 nm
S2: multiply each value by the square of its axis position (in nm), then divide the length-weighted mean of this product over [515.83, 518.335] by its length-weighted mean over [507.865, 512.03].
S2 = 0.96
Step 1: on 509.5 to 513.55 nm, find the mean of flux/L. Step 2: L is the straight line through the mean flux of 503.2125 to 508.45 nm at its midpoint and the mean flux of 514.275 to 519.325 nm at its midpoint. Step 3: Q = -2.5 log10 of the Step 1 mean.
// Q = -0.018 mag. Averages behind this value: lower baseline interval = 8.31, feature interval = 8.11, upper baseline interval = 7.67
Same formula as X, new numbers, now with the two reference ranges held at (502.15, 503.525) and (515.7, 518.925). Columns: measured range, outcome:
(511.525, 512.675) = -0.053 nm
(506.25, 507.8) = -0.024 nm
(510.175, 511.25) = -0.036 nm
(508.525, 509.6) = -0.035 nm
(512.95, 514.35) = -0.053 nm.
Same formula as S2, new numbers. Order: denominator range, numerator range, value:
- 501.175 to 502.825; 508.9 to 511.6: 1.05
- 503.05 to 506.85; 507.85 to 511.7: 1.00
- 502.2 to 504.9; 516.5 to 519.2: 0.93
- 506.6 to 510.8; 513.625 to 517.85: 0.97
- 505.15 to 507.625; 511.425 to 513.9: 0.99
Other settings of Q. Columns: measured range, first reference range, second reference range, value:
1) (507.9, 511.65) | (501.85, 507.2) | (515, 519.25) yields -0.02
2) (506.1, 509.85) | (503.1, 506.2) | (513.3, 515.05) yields 0.01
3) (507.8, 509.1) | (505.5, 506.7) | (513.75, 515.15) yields 0.02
